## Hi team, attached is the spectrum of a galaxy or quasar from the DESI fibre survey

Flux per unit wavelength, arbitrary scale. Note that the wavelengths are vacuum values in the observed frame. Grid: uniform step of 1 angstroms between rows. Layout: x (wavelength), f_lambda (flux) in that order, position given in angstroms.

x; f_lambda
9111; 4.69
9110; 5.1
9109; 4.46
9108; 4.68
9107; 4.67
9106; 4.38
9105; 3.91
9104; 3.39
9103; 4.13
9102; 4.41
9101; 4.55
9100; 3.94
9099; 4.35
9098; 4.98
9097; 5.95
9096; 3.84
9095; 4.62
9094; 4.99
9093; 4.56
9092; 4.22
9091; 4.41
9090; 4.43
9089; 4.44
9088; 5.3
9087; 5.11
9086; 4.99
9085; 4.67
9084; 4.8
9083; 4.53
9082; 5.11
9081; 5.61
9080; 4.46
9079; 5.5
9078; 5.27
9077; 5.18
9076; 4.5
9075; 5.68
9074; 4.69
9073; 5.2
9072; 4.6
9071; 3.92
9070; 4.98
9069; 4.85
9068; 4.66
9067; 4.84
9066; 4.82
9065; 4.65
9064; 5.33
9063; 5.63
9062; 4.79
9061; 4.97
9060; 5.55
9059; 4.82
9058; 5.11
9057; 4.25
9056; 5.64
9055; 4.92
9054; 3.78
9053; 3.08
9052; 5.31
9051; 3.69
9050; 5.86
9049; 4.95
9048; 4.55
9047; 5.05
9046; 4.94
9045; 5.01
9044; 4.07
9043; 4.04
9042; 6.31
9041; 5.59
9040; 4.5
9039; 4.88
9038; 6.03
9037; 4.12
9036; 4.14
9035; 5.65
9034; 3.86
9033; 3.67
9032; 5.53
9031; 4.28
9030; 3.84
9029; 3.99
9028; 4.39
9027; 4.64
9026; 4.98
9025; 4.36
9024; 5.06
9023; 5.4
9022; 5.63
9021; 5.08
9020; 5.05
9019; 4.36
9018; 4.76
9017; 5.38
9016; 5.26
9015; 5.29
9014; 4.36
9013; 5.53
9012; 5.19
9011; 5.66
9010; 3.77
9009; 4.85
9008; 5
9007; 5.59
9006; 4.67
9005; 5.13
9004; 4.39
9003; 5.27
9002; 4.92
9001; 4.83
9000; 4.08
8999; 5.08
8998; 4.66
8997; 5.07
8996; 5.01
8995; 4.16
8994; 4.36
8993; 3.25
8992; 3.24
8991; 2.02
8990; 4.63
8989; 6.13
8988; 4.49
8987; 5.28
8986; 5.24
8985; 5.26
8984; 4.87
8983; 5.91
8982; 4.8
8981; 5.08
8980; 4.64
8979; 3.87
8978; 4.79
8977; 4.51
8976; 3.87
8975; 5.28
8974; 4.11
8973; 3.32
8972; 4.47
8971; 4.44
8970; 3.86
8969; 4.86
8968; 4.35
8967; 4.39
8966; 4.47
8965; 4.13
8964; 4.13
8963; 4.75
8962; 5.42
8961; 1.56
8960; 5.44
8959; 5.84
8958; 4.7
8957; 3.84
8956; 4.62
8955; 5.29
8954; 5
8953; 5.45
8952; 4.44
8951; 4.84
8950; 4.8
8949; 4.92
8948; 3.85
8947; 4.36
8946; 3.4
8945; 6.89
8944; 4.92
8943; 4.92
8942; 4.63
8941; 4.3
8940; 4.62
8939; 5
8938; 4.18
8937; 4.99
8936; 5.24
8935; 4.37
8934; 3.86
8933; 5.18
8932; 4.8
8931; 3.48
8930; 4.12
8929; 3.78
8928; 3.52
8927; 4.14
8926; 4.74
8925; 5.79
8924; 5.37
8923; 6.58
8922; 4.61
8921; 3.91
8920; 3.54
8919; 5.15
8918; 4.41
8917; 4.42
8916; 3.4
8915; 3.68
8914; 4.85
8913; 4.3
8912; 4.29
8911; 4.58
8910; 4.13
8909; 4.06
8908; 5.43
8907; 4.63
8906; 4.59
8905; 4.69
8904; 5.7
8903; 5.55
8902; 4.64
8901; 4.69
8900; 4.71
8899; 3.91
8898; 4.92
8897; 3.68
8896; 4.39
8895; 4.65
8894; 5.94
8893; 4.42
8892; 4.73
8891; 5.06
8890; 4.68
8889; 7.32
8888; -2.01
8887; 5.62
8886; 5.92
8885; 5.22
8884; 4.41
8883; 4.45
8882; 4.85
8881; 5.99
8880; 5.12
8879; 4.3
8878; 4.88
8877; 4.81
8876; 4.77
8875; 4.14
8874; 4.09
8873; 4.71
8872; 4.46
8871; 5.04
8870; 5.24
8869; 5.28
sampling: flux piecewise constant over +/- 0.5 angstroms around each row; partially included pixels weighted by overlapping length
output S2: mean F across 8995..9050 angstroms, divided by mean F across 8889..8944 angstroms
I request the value 1.0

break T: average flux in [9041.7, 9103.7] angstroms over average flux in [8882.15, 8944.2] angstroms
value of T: 1.05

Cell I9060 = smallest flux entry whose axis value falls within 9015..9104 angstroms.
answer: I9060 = 3.08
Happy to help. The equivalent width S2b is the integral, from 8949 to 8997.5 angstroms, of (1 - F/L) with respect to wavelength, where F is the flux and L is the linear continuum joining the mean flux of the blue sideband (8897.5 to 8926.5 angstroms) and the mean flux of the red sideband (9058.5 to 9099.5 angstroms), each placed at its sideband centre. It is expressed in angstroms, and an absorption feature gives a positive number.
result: 1.9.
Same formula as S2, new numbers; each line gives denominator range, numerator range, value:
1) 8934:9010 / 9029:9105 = 1.03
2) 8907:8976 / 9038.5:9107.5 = 1.05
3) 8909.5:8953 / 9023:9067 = 1.05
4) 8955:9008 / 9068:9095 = 1.06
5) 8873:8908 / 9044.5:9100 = 1.03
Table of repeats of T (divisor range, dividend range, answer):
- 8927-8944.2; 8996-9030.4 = 1.10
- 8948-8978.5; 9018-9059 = 1.05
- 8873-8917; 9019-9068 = 1.04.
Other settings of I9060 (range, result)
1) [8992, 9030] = 3.24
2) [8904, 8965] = 1.56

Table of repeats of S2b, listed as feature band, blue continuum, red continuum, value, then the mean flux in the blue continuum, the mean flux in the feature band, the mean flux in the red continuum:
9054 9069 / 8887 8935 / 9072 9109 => -0.9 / 4.5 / 4.95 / 4.7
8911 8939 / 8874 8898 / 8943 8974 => 0.7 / 4.66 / 4.48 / 4.56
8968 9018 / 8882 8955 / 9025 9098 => 0.2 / 4.61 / 4.69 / 4.79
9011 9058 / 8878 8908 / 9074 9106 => -0.9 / 4.73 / 4.8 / 4.7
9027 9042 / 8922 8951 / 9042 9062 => 0.3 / 4.67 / 4.66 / 4.76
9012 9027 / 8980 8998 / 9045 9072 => -1.0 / 4.64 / 5.03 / 4.81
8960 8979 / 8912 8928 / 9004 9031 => 1.7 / 4.55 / 4.28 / 4.87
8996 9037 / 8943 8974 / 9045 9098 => -0.9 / 4.56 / 4.81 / 4.84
